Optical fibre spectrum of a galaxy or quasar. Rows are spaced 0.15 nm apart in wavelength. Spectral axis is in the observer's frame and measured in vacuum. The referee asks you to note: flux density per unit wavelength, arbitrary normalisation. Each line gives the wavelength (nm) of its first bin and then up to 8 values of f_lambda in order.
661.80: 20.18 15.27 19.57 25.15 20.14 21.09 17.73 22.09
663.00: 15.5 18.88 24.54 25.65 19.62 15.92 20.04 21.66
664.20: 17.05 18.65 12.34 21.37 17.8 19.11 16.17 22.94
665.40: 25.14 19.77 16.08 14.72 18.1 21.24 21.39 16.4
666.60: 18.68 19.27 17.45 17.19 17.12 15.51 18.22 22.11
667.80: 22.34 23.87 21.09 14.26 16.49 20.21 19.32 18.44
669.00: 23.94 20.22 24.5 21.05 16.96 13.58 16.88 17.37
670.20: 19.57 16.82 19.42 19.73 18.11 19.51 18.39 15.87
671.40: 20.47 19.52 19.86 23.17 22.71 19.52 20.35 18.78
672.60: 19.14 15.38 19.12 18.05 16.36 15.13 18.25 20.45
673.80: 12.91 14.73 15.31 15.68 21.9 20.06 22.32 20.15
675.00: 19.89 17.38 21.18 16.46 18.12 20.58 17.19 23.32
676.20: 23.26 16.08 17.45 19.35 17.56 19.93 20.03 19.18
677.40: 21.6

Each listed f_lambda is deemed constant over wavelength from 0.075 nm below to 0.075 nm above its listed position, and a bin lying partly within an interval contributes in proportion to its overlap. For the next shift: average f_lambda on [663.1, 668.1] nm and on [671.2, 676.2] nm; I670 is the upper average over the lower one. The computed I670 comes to 1.0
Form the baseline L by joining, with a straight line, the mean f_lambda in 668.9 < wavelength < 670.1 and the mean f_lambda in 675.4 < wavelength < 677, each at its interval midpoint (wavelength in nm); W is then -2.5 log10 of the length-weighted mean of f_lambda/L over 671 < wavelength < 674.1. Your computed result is 0.05 mag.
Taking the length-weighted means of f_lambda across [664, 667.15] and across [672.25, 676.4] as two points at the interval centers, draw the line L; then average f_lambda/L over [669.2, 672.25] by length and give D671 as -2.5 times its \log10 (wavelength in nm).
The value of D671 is -0.04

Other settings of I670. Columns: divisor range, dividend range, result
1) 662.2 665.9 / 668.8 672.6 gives 0.99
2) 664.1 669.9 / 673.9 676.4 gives 1.01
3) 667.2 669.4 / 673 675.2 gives 0.90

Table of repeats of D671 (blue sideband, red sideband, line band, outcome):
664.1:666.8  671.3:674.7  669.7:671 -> 0.040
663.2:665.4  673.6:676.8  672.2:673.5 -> 0.063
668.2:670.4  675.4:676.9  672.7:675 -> 0.064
